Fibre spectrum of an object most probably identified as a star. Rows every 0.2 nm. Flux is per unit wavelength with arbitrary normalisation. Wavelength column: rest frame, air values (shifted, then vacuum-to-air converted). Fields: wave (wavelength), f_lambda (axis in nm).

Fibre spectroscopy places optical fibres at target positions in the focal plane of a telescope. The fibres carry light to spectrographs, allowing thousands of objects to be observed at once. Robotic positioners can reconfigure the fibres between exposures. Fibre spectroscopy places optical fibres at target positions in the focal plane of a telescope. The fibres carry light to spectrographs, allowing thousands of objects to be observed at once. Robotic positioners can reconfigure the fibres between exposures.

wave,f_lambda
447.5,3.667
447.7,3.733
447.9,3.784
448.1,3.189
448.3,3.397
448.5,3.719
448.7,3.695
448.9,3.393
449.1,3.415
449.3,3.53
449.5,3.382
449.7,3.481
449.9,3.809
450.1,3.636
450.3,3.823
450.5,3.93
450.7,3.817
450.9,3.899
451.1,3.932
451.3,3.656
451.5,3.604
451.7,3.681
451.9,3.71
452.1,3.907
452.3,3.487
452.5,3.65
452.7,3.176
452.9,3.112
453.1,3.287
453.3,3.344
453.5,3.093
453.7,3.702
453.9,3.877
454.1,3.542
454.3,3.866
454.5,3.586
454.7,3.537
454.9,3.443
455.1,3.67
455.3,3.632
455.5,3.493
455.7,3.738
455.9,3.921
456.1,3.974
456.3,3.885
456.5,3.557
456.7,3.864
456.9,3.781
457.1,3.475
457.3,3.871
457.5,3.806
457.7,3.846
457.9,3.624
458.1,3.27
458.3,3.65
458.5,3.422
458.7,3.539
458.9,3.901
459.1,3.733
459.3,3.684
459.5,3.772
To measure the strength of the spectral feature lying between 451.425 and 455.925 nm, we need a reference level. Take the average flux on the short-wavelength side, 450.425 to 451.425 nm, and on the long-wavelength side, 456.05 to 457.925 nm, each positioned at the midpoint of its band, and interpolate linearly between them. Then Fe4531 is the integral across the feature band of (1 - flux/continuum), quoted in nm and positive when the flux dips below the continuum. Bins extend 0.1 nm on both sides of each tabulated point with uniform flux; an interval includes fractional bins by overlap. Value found 0.29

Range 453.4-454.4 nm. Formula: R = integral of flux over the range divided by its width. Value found 3.62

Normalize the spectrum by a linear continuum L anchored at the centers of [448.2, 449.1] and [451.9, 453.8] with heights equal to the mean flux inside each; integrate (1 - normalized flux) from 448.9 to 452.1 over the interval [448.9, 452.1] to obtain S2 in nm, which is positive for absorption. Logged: -0.18 nm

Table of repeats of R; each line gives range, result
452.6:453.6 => 3.2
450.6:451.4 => 3.83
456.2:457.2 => 3.71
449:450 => 3.52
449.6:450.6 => 3.74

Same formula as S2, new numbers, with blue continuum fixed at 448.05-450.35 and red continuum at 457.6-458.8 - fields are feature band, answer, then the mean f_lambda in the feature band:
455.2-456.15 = -0.05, 3.74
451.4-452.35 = -0.04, 3.69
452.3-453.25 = 0.06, 3.33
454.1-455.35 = -0.02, 3.62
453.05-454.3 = 0.01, 3.51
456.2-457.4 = -0.06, 3.74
